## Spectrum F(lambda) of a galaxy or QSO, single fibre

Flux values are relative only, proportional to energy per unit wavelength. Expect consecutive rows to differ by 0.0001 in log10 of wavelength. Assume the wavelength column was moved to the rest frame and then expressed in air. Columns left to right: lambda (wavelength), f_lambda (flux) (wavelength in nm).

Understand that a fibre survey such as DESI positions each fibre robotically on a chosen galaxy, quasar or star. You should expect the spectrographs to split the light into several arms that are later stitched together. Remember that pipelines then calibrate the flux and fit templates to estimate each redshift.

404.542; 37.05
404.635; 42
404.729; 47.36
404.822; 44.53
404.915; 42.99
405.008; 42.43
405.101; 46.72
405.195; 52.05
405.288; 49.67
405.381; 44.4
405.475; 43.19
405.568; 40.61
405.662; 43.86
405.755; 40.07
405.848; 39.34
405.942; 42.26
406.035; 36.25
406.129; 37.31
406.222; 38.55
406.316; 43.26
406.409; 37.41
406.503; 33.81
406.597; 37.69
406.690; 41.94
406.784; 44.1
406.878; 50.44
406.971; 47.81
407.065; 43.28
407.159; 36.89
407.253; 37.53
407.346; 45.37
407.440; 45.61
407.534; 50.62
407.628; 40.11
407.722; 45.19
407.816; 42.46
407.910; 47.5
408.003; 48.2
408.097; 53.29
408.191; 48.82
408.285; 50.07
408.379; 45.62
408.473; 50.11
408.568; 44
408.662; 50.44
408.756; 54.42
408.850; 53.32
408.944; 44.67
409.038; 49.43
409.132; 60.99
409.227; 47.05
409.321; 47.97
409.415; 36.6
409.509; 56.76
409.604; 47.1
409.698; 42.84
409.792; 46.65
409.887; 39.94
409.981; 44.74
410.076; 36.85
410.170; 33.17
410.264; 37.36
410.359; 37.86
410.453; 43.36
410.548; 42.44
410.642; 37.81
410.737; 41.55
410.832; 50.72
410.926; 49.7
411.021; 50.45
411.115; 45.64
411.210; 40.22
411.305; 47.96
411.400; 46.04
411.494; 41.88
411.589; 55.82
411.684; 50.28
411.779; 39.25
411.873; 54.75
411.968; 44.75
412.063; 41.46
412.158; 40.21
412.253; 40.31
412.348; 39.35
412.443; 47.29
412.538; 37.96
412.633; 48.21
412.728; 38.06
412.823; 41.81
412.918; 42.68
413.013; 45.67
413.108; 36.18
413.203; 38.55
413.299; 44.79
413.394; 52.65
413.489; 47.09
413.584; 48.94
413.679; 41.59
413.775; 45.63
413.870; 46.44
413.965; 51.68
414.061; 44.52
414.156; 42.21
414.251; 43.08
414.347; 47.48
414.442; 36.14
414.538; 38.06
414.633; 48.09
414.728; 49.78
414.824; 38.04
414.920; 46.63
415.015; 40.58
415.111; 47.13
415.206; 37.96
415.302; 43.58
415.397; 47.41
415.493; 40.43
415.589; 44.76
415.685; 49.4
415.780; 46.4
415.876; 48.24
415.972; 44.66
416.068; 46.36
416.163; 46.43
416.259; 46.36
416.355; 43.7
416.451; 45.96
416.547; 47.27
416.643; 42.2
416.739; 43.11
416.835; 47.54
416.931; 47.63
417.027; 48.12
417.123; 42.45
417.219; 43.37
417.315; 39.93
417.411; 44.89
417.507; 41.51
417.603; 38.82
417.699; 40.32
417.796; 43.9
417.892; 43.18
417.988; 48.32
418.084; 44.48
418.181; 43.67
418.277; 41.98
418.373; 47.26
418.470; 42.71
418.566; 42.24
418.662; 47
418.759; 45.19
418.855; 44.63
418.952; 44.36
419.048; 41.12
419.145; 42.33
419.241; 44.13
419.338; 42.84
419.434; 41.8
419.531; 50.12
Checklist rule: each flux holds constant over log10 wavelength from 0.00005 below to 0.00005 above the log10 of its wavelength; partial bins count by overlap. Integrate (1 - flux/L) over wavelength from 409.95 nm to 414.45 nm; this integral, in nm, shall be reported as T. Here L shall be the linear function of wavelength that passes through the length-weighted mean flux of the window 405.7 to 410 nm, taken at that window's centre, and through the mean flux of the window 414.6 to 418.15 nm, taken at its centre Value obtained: 0.09 nm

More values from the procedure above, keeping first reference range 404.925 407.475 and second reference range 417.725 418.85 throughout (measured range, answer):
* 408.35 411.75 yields -0.227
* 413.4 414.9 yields -0.039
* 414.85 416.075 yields -0.022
